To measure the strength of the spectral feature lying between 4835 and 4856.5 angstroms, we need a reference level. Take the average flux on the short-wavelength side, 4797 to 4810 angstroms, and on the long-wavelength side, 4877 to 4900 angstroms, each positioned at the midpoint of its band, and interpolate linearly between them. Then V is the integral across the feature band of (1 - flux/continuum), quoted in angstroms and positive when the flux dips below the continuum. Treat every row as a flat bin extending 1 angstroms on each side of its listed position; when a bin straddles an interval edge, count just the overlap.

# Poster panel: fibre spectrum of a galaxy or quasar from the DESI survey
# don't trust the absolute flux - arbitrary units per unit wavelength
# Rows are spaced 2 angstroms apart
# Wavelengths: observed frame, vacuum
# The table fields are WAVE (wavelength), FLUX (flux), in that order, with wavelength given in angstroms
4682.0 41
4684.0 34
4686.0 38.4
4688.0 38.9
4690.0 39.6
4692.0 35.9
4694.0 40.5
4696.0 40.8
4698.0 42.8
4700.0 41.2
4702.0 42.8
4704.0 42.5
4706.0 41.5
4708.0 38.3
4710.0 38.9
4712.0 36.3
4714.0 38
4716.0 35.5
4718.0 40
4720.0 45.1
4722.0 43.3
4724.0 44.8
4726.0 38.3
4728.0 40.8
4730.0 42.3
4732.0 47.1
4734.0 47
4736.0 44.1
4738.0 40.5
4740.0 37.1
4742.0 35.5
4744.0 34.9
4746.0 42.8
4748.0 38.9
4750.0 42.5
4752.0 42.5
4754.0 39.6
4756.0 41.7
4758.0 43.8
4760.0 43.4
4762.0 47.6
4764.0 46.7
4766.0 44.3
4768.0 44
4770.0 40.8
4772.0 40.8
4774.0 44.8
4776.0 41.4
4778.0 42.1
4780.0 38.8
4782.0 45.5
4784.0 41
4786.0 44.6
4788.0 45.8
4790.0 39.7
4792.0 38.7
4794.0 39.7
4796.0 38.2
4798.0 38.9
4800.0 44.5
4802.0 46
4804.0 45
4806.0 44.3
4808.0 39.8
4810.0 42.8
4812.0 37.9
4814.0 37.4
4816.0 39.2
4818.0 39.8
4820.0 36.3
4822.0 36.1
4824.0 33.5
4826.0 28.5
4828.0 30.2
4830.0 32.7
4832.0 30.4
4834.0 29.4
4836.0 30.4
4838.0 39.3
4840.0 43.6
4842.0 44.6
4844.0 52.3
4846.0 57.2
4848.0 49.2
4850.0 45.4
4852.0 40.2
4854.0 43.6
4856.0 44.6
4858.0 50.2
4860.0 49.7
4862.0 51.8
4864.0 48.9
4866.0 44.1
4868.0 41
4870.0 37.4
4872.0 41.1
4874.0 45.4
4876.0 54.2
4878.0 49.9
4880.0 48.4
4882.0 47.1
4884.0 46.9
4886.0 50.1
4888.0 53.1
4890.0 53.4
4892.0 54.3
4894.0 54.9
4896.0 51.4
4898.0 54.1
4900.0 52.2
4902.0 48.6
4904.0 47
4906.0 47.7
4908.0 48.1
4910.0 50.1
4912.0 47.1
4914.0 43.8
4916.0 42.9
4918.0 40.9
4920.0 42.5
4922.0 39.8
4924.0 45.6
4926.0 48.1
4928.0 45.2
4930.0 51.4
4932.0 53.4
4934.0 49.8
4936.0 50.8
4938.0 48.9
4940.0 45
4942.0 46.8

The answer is 1.2 angstroms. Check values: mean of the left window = 43.1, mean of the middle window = 44.6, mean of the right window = 51.3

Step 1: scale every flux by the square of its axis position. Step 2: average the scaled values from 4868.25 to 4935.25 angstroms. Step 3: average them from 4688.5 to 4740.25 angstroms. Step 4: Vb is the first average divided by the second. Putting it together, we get 1.27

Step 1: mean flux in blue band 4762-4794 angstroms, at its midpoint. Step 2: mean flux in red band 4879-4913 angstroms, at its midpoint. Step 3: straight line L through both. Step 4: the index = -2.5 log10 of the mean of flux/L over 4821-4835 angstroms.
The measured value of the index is 0.41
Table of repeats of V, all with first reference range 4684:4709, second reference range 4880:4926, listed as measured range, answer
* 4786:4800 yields 1.0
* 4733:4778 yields 0.4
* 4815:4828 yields 2.8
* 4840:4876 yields 0.0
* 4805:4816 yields 1.0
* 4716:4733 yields -0.5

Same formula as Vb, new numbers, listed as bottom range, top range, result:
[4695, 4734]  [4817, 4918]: 1.16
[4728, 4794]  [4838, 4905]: 1.20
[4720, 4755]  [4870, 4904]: 1.28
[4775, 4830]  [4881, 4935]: 1.28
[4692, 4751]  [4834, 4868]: 1.17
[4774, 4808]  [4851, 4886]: 1.13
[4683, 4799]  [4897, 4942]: 1.24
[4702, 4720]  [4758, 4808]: 1.12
